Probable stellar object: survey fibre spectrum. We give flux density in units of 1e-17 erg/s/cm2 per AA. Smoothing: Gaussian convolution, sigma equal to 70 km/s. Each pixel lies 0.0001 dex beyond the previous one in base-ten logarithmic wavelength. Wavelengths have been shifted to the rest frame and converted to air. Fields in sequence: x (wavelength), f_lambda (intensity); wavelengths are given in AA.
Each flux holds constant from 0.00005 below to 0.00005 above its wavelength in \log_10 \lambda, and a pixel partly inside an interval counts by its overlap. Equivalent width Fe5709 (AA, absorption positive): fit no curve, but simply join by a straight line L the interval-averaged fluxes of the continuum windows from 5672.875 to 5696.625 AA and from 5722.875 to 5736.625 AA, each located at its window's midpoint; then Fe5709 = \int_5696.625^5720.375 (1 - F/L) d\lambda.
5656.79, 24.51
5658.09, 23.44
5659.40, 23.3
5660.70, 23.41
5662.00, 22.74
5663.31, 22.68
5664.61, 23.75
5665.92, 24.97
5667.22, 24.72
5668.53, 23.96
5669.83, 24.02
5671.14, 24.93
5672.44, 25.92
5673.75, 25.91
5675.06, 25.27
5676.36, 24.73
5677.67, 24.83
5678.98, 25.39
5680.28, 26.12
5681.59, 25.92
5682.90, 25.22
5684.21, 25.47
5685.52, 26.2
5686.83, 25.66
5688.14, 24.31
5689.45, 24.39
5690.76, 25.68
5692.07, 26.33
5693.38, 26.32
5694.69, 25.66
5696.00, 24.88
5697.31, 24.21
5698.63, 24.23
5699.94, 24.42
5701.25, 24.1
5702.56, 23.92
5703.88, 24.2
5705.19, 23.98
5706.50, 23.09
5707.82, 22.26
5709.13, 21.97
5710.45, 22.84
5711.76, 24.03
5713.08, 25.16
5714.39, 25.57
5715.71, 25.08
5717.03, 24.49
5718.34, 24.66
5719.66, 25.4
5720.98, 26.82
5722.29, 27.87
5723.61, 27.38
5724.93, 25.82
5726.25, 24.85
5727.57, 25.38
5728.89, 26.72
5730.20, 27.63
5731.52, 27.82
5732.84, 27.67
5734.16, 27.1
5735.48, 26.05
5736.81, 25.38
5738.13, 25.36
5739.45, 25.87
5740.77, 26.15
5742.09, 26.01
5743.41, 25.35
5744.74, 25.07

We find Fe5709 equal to 1.8 AA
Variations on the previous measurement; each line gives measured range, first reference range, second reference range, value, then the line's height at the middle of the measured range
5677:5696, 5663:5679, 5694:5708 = -0.8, 24.4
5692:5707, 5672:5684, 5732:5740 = 0.7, 25.8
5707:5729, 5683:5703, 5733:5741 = 0.5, 25.6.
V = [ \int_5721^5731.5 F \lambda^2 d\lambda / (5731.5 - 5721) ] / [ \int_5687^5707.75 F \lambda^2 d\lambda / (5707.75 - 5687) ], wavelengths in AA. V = 1.1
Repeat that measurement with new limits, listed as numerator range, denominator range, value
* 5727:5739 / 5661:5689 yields 1.09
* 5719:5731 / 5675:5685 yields 1.06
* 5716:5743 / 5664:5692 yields 1.06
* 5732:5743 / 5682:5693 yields 1.05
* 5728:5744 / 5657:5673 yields 1.13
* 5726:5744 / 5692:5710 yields 1.10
